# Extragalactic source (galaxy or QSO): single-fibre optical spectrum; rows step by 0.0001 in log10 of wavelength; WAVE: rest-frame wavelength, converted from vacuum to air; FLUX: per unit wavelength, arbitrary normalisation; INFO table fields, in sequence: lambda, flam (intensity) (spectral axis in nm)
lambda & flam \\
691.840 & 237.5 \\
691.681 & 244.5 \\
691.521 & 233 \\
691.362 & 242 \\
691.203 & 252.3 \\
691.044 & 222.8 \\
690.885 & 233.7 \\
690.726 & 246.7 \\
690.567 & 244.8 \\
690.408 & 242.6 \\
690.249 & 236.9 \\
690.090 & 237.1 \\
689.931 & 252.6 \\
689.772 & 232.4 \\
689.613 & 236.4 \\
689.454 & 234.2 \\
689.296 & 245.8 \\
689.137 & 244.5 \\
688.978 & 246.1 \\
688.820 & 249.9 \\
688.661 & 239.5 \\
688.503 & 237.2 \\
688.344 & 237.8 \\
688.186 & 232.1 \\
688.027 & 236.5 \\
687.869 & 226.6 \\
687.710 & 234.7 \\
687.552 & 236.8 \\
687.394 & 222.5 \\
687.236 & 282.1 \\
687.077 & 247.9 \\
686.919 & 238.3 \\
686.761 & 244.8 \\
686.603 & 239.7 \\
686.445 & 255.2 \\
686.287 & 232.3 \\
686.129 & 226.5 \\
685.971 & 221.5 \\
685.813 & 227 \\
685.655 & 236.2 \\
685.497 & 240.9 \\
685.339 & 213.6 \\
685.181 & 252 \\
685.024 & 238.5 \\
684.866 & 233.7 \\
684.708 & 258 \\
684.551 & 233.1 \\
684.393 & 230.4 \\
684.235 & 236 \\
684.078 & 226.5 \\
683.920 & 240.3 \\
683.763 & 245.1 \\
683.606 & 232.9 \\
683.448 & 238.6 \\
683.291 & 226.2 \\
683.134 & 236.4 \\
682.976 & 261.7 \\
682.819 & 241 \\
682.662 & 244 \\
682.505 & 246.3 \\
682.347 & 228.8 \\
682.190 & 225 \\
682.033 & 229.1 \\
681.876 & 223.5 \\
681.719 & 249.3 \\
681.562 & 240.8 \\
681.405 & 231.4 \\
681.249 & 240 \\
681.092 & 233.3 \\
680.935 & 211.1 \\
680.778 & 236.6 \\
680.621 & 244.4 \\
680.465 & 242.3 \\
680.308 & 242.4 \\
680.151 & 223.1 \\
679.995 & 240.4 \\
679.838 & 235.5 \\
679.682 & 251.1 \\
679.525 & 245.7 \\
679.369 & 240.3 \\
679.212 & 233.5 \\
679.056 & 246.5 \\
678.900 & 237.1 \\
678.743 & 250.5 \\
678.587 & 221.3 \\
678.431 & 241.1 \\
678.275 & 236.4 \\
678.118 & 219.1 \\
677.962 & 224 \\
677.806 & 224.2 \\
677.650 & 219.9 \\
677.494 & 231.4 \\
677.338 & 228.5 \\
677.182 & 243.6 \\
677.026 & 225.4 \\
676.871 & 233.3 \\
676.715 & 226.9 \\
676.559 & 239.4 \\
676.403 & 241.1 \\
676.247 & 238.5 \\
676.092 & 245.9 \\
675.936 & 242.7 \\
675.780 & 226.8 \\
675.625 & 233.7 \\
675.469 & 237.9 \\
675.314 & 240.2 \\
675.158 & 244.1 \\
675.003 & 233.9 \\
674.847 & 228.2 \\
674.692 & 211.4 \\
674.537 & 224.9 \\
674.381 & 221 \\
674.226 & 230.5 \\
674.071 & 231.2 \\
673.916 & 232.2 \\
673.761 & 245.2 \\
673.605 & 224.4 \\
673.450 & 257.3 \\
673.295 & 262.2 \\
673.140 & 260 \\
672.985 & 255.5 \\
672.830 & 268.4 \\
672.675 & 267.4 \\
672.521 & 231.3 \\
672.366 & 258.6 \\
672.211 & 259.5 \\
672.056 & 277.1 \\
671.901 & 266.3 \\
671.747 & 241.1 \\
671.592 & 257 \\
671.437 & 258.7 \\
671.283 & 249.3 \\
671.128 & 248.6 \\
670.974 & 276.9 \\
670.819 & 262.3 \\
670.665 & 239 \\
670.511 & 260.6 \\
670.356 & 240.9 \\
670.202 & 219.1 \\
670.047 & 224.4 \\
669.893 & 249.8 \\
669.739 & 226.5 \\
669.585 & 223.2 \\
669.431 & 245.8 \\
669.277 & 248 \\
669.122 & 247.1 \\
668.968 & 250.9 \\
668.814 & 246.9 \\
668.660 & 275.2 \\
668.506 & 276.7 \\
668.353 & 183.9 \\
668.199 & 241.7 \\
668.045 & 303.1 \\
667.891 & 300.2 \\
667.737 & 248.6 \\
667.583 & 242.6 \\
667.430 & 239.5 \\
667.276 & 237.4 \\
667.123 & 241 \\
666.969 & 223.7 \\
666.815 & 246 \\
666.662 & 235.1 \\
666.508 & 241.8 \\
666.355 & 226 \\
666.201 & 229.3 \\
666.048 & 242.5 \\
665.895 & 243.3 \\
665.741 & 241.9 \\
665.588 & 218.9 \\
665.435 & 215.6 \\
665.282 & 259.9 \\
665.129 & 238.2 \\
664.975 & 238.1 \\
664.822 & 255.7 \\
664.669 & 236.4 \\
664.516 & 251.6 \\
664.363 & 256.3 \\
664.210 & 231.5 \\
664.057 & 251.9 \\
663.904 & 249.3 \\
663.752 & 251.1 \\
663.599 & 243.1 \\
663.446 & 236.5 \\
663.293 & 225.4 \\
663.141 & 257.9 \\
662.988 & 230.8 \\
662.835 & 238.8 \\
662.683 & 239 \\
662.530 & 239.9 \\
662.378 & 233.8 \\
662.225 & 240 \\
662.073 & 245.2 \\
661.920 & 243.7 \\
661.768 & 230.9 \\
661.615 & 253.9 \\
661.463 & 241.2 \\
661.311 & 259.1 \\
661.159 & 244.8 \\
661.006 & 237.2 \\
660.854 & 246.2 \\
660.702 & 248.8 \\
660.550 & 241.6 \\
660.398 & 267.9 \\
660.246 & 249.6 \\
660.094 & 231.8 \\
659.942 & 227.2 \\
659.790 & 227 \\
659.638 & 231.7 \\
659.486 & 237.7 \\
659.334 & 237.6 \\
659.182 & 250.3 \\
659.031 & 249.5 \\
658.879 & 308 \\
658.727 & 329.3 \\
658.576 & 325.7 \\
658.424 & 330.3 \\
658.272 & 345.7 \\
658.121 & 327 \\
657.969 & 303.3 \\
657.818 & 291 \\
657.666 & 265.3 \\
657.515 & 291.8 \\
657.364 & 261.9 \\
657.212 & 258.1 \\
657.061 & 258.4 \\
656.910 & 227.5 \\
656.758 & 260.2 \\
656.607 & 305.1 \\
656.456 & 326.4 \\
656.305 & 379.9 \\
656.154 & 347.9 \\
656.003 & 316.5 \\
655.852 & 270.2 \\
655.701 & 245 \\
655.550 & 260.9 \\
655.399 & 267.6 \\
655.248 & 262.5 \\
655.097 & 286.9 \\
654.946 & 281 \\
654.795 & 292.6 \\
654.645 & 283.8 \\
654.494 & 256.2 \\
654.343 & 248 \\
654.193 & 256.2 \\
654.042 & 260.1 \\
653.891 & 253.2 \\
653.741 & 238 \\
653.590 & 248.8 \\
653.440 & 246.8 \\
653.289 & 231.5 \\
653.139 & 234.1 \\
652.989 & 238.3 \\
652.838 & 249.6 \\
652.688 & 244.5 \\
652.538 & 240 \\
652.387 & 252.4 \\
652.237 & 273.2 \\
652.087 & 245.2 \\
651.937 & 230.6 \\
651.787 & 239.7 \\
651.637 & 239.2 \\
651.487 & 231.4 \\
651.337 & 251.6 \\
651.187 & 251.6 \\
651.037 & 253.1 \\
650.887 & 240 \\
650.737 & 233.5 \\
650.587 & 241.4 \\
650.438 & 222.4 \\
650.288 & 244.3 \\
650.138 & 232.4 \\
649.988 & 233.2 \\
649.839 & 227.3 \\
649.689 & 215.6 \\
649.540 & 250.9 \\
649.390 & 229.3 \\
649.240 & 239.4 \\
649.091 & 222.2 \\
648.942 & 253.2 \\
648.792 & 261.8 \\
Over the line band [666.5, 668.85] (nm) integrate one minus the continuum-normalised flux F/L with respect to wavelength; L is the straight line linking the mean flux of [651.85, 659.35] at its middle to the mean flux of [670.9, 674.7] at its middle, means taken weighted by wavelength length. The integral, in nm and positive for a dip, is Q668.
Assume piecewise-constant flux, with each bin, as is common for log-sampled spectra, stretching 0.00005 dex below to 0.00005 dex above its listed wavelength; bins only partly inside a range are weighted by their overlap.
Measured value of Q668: 0.07 nm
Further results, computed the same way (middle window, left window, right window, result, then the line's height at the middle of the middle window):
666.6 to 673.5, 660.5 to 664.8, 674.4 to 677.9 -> -0.38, 237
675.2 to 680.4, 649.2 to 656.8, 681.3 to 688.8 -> 0.14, 242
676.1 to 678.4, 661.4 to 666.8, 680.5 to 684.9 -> 0.06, 238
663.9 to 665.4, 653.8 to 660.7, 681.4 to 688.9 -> 0.11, 266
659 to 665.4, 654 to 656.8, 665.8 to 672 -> 0.55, 266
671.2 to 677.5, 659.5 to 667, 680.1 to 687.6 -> -0.09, 239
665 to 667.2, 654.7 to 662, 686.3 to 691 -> 0.24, 264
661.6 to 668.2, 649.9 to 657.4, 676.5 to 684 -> 0.16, 249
